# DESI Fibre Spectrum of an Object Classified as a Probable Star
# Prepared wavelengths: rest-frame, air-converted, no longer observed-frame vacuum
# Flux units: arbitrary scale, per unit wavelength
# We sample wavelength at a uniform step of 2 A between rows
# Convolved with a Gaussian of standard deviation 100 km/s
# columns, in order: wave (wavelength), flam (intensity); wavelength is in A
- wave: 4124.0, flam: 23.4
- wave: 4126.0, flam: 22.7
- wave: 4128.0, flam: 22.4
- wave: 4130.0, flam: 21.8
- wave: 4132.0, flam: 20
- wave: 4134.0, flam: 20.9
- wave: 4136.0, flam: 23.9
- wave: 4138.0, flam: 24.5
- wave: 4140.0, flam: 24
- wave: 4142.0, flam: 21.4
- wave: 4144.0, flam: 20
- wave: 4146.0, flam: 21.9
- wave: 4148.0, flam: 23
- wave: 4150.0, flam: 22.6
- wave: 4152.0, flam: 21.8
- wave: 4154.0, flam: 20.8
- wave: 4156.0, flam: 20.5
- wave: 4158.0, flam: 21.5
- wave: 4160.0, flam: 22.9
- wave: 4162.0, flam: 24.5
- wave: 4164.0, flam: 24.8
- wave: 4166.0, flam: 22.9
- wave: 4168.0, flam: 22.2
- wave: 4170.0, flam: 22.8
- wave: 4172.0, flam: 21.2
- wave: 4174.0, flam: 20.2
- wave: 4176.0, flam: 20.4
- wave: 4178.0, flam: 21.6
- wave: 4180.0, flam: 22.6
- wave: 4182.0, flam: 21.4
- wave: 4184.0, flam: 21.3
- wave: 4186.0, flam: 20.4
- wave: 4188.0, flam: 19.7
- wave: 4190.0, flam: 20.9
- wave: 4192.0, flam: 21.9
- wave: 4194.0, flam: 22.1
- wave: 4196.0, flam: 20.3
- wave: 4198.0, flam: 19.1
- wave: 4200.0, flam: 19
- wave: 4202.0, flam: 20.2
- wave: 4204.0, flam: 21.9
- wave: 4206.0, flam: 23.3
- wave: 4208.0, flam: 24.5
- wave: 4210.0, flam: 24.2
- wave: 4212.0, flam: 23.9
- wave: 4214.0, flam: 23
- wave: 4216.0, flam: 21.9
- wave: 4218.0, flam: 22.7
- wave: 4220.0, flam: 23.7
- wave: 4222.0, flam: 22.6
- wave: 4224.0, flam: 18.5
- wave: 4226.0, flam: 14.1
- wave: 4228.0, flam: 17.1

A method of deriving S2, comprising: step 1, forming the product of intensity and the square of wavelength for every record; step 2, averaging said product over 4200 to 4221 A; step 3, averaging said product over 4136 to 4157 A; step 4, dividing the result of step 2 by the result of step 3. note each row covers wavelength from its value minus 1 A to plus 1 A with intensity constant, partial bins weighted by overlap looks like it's 1.06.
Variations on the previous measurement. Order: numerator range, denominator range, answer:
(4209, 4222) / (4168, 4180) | 1.10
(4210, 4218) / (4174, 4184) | 1.10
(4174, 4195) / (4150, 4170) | 0.95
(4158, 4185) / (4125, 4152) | 1.01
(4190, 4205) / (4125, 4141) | 0.95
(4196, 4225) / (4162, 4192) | 1.03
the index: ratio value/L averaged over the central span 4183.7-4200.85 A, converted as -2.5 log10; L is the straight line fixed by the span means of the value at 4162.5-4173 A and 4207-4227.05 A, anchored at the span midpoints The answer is 0.10 mag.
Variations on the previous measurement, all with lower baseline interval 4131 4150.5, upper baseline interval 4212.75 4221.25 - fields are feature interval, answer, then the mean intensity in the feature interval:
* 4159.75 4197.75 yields 0.04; 21.7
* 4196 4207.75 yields 0.09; 20.9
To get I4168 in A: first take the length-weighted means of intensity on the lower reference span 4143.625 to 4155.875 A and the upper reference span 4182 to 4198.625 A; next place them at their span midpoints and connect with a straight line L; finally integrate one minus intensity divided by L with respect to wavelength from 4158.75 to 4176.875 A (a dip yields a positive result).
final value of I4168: -1.0 A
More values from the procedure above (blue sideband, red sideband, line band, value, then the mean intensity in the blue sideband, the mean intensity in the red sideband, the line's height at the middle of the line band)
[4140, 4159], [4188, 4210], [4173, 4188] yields 0.31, 21.6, 21.4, 21.5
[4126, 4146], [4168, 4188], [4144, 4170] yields -0.80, 22.1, 21.3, 21.7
